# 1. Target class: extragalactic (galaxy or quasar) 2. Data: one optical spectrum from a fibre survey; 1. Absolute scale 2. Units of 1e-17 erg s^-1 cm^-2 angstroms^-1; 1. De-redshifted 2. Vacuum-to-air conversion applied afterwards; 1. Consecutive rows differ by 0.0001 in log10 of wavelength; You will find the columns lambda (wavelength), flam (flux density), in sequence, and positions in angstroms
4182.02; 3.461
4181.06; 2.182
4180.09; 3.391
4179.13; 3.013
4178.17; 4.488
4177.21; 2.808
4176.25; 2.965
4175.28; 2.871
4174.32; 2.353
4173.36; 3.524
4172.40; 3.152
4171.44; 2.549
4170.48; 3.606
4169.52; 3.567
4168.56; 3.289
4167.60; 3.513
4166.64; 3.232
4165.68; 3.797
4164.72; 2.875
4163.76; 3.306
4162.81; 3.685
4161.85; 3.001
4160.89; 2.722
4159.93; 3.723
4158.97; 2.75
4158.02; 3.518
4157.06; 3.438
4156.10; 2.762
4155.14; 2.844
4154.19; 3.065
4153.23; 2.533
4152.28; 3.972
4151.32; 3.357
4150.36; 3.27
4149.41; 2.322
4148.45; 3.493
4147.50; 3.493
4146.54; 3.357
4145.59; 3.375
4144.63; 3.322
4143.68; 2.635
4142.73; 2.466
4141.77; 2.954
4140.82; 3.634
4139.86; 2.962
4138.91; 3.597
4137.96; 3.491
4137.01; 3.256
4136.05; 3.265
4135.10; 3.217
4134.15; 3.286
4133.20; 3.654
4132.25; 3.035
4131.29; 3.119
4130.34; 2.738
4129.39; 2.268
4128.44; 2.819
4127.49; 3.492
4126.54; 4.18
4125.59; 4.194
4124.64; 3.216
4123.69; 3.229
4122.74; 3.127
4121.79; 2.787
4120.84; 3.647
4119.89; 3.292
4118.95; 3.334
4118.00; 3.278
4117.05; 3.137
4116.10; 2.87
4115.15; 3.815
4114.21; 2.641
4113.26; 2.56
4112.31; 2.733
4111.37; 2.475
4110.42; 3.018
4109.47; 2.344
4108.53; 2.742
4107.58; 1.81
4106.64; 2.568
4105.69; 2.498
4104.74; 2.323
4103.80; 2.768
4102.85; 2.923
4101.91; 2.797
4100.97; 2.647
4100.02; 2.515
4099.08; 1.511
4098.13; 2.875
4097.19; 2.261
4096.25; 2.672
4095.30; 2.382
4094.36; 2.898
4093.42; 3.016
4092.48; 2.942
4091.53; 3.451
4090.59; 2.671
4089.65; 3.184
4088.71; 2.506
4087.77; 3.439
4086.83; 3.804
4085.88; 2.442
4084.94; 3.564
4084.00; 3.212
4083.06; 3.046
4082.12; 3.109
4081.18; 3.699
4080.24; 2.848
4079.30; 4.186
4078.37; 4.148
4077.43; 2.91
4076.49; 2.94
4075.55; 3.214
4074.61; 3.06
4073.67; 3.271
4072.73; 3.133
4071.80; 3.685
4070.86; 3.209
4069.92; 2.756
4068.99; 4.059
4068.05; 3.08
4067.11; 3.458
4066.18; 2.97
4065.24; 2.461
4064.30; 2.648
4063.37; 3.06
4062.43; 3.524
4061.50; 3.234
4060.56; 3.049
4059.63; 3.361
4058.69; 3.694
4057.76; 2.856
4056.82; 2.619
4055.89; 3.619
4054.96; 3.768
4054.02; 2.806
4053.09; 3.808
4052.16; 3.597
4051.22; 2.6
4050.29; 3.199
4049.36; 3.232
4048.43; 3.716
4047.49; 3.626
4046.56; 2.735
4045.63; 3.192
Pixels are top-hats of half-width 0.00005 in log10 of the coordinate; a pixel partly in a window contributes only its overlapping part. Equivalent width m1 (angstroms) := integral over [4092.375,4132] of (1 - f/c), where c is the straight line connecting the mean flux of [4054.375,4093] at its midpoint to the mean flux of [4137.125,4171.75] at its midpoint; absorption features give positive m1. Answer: 4.2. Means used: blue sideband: 3.21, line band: 2.87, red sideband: 3.21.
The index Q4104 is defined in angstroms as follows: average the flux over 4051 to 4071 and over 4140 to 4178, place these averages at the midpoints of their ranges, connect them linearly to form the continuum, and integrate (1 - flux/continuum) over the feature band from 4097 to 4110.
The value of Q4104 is 2.89 angstroms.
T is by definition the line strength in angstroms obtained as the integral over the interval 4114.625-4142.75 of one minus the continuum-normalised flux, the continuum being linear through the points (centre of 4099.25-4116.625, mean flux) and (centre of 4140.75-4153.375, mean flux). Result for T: -3.3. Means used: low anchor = 2.65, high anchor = 3.16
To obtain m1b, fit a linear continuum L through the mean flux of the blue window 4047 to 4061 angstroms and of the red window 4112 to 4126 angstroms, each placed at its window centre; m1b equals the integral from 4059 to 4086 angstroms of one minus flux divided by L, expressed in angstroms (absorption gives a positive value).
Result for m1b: 0.3 angstroms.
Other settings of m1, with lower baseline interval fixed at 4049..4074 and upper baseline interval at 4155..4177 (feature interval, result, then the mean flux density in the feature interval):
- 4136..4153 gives -0.2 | 3.22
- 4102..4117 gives 2.4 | 2.69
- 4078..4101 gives 1.4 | 3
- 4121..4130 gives -0.2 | 3.26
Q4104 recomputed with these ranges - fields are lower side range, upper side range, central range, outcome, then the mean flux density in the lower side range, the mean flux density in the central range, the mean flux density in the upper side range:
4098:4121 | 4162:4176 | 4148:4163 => -0.1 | 2.75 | 3.14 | 3.23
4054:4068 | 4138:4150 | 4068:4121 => 2.9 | 3.15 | 2.98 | 3.15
